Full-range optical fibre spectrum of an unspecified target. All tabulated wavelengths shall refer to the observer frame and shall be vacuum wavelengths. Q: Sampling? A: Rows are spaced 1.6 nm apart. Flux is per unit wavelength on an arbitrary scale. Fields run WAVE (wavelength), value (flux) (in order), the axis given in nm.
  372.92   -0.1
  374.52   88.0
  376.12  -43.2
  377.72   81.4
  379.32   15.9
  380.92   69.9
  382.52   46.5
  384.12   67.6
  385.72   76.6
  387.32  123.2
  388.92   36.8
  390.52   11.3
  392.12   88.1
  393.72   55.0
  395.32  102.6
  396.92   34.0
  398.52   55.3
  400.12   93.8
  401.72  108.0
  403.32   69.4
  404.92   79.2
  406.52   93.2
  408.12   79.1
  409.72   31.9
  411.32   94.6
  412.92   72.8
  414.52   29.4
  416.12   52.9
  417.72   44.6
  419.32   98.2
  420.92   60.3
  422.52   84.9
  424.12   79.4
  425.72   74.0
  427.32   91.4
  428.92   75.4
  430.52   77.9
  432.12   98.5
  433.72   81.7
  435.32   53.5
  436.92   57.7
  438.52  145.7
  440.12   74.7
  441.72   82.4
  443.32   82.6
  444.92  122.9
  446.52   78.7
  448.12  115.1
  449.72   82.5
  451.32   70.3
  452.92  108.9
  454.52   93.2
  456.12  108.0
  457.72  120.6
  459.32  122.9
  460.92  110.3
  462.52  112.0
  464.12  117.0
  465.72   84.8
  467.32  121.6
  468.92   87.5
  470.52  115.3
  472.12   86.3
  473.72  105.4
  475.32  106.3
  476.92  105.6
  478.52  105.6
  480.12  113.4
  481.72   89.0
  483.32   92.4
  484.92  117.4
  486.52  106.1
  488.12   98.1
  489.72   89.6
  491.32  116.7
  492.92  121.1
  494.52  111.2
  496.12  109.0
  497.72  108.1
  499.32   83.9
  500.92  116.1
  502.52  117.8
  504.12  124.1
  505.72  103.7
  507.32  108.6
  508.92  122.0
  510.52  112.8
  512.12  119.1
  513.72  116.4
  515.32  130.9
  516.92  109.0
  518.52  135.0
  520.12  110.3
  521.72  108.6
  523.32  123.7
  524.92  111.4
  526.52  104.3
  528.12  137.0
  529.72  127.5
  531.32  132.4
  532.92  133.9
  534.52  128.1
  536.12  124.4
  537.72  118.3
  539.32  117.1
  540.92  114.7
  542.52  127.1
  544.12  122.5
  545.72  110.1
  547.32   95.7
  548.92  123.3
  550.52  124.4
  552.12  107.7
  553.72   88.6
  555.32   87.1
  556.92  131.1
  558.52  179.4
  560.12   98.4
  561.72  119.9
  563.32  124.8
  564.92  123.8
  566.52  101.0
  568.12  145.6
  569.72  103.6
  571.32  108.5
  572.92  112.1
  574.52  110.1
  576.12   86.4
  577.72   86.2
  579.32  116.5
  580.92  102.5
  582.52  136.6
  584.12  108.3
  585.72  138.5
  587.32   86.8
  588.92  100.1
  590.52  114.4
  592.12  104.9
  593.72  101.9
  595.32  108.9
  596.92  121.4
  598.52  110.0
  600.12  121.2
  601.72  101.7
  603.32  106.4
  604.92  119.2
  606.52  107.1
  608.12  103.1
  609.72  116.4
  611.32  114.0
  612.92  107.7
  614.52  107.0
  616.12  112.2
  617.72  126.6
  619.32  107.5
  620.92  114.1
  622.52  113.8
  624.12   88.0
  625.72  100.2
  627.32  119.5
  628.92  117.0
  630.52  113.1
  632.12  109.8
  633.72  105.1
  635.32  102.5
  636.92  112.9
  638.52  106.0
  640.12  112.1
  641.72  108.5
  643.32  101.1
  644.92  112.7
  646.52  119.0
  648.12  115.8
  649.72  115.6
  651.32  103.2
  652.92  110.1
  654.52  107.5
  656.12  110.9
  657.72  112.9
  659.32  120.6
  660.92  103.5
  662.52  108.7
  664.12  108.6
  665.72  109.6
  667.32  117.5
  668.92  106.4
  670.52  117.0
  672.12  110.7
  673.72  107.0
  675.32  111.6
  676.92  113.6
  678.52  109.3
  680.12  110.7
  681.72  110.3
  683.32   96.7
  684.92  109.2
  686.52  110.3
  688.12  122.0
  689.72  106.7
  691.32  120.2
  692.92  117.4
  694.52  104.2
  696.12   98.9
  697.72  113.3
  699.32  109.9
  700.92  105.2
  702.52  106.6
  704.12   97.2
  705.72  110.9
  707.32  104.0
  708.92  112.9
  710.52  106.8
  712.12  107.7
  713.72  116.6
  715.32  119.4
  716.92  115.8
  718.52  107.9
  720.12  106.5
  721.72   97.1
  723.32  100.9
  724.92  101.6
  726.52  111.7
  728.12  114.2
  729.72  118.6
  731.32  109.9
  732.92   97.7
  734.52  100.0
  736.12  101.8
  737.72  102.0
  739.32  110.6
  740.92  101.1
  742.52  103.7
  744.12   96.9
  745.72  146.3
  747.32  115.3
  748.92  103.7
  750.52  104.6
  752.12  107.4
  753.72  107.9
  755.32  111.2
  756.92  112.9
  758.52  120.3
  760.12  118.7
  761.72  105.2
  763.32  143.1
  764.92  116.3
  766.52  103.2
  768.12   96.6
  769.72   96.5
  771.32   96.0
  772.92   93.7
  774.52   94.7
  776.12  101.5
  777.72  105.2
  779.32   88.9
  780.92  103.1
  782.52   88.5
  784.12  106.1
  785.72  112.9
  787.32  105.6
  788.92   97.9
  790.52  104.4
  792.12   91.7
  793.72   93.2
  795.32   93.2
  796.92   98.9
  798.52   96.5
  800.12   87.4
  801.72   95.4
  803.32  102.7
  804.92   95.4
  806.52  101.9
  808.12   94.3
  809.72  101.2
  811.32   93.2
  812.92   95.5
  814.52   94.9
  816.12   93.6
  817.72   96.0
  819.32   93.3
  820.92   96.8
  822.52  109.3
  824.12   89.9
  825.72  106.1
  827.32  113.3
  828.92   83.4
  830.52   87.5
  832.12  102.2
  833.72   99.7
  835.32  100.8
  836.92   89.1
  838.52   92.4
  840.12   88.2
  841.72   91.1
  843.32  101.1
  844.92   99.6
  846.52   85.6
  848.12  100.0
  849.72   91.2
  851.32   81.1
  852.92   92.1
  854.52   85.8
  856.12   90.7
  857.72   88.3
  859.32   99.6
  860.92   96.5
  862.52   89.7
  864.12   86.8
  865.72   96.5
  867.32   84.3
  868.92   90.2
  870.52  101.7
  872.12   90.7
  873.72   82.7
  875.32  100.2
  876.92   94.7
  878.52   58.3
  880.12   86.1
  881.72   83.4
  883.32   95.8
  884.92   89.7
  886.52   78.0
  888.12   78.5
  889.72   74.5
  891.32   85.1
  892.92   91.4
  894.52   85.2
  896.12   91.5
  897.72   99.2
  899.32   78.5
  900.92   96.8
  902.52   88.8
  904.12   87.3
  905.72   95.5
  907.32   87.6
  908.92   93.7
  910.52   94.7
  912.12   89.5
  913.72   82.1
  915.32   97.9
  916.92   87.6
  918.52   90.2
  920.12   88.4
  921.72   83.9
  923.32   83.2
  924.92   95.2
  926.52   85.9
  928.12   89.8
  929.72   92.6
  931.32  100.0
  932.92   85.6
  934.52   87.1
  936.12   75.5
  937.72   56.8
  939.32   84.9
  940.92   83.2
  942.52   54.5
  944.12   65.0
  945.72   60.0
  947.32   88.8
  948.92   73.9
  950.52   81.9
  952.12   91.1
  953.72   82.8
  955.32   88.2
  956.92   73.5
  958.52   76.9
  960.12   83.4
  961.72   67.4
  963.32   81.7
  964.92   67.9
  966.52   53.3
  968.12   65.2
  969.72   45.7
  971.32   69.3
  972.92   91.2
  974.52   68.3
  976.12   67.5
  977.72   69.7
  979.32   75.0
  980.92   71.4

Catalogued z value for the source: 0.14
